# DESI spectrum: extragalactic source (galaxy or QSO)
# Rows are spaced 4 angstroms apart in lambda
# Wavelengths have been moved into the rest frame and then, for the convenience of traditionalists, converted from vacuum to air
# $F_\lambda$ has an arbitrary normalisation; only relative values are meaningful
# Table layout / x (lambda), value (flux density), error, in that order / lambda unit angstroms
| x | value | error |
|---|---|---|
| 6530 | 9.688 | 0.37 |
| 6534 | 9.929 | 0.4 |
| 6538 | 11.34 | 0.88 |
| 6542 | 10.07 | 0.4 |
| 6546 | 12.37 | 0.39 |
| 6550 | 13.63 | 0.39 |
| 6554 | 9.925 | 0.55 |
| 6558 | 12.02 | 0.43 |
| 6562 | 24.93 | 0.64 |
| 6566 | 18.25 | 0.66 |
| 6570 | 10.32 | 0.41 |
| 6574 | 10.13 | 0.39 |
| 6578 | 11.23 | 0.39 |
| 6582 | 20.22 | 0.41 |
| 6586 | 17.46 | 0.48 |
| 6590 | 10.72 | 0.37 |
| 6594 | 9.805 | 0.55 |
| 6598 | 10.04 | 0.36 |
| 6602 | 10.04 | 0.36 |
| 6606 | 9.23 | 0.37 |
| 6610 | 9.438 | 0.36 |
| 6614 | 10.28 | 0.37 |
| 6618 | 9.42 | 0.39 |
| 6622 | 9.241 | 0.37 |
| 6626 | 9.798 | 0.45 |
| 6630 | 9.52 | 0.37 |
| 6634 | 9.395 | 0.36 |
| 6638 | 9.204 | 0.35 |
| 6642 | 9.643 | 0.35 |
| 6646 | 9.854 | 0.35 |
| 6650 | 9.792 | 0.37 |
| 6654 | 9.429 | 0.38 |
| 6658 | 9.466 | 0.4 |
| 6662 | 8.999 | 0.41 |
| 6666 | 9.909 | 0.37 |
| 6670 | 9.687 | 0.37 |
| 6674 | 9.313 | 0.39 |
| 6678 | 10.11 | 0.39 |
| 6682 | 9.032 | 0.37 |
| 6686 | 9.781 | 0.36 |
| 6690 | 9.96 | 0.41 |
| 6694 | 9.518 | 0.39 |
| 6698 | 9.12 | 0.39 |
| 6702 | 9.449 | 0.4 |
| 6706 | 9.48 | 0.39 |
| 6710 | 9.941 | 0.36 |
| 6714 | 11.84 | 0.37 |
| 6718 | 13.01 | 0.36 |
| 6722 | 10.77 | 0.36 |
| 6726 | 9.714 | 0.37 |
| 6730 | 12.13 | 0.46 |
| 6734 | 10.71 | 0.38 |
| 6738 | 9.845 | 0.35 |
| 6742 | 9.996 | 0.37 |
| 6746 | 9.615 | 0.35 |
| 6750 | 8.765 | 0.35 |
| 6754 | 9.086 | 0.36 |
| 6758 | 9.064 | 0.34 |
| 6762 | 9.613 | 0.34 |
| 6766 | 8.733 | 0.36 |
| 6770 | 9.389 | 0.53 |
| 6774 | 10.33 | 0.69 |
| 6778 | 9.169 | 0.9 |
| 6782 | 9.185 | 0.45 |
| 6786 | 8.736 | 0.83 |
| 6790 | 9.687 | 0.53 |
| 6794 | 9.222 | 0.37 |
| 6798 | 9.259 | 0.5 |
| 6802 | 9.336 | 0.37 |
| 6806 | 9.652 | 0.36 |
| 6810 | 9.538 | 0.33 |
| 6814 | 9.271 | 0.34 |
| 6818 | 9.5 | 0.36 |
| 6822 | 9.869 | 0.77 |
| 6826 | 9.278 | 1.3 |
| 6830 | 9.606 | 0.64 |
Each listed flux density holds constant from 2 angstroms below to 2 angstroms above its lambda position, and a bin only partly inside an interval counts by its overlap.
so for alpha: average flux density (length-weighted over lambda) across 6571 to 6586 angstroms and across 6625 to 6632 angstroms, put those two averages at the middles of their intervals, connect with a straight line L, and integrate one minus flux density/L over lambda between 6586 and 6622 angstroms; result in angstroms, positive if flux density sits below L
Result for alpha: 4.8 angstroms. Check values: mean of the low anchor 14.1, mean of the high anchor 9.64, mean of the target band 10.3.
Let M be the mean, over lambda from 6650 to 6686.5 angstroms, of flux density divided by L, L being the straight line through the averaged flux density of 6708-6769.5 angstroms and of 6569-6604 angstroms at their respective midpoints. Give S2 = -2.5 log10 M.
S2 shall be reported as 0.17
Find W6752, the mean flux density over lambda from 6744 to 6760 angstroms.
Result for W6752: 9.13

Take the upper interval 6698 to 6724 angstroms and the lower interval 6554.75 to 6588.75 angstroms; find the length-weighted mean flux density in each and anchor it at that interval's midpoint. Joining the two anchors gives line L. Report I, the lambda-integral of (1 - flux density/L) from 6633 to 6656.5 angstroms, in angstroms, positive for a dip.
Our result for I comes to 6.0 angstroms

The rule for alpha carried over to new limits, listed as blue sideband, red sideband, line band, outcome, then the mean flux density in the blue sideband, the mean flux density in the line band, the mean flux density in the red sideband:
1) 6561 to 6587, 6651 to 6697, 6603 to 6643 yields 9.9 angstroms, 15.7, 9.53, 9.56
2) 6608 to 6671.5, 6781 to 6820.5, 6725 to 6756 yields -1.8 angstroms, 9.57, 9.99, 9.35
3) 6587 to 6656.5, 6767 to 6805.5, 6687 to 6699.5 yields 0.1 angstroms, 9.81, 9.57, 9.36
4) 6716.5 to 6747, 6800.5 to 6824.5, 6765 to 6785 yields 1.4 angstroms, 10.7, 9.36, 9.53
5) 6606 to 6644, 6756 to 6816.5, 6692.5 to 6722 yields -2.9 angstroms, 9.53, 10.4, 9.35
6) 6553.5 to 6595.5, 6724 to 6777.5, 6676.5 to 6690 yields 2.1 angstroms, 14.3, 9.67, 9.75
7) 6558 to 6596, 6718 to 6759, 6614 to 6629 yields 4.3 angstroms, 14.6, 9.59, 10.1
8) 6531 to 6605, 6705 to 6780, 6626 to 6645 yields 3.6 angstroms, 12.8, 9.5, 10.1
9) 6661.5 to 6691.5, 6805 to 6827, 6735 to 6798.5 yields 1.2 angstroms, 9.62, 9.38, 9.52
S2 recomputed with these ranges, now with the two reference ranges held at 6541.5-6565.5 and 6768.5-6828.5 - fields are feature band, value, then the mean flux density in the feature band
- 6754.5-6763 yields 0.11 mag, 9.26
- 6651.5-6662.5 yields 0.29 mag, 9.36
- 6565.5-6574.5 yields 0.13 mag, 12.5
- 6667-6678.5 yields 0.23 mag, 9.67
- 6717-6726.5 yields -0.02 mag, 11.2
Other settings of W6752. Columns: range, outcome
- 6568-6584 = 13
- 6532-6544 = 10.4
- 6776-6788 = 9.03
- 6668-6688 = 9.58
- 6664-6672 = 9.8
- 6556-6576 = 15.1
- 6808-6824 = 9.54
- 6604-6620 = 9.59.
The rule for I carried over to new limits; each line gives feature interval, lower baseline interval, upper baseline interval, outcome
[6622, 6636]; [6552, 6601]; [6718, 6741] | 3.5 angstroms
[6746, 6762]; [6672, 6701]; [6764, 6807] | 0.5 angstroms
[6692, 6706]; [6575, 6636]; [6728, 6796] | 1.1 angstroms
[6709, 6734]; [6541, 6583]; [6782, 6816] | -1.0 angstroms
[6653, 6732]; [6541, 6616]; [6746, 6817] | 5.2 angstroms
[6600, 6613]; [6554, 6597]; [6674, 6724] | 3.5 angstroms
